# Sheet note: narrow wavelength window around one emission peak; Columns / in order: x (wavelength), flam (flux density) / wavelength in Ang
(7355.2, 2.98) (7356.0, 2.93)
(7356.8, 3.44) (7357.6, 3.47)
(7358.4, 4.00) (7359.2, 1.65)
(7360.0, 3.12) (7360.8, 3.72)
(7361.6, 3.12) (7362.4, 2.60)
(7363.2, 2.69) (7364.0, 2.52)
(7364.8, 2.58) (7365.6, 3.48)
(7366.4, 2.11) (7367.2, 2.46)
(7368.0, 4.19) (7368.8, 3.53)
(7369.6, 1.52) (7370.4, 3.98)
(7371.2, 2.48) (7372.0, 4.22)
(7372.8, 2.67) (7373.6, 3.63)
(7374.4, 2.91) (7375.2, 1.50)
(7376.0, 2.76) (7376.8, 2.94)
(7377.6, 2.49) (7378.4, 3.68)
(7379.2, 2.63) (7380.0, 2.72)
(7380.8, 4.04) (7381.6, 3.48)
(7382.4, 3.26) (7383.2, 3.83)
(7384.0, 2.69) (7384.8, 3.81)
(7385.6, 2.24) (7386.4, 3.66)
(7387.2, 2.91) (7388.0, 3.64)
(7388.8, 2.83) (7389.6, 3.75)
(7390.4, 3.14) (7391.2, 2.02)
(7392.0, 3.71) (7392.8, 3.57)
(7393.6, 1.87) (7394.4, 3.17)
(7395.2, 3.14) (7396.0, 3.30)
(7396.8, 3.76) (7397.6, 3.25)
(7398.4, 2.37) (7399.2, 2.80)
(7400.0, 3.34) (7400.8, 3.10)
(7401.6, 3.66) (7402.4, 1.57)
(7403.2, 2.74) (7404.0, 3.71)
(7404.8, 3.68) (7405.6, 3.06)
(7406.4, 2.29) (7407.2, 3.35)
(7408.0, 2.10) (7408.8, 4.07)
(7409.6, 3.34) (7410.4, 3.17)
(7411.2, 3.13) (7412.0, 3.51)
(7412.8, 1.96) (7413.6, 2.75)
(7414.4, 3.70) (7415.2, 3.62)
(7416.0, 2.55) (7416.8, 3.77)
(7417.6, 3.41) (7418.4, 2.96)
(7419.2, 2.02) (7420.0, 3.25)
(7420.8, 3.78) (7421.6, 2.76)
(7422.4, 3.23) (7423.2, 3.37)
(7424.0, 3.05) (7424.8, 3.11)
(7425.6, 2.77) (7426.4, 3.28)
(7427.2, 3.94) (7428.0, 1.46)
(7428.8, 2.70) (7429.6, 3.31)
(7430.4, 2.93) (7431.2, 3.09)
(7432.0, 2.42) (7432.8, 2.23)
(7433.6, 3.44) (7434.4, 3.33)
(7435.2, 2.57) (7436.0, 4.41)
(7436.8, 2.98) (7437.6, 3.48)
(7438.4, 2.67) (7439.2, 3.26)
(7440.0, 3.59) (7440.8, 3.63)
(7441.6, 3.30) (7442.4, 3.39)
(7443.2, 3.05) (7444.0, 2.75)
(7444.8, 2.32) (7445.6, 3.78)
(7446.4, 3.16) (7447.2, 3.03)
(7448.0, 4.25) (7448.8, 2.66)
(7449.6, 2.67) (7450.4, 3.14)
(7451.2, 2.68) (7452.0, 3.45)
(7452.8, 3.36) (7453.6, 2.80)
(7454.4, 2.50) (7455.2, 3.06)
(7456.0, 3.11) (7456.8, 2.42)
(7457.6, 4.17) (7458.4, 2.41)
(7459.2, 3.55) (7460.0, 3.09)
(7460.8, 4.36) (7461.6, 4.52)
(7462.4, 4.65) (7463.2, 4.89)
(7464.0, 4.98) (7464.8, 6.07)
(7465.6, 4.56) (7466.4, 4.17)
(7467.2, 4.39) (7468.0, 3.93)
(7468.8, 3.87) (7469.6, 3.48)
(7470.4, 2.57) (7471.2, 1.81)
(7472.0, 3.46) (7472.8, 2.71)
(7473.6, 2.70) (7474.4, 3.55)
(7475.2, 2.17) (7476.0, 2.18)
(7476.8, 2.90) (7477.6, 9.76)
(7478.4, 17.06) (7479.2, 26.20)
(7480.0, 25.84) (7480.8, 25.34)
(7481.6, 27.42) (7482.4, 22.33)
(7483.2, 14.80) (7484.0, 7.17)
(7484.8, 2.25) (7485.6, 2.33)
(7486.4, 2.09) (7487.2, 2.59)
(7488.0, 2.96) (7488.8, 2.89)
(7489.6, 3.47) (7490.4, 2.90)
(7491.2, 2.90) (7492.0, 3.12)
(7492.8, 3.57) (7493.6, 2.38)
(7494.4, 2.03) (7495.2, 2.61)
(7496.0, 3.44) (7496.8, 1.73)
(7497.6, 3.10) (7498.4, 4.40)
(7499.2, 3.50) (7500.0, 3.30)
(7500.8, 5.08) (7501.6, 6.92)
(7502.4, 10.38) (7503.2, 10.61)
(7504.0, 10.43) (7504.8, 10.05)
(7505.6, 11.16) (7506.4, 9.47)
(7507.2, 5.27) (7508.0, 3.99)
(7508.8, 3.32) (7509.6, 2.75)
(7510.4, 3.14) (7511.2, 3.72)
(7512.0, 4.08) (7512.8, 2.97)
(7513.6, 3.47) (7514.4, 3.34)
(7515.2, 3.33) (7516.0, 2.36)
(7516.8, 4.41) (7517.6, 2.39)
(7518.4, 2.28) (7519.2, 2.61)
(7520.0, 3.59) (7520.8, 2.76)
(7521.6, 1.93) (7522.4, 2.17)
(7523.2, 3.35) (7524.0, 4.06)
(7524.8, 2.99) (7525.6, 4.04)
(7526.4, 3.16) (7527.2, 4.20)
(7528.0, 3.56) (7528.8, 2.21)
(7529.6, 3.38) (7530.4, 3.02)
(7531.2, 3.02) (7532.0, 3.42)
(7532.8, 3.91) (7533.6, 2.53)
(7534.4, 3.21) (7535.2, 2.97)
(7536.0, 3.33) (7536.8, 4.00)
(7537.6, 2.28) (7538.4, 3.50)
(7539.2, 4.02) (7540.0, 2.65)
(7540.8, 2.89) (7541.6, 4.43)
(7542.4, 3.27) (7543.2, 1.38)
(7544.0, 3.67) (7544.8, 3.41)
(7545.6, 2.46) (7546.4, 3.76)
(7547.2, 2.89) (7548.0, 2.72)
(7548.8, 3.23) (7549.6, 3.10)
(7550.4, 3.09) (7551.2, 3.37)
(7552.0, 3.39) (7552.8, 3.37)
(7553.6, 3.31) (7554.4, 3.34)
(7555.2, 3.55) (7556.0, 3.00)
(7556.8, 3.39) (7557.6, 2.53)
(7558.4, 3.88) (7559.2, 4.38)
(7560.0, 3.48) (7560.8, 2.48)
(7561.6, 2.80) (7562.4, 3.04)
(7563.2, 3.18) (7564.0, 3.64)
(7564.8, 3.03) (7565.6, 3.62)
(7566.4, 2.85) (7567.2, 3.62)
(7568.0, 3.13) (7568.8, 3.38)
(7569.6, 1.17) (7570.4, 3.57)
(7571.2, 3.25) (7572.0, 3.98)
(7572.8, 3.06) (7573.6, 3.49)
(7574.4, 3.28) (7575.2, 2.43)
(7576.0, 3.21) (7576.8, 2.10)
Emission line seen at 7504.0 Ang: [N II]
